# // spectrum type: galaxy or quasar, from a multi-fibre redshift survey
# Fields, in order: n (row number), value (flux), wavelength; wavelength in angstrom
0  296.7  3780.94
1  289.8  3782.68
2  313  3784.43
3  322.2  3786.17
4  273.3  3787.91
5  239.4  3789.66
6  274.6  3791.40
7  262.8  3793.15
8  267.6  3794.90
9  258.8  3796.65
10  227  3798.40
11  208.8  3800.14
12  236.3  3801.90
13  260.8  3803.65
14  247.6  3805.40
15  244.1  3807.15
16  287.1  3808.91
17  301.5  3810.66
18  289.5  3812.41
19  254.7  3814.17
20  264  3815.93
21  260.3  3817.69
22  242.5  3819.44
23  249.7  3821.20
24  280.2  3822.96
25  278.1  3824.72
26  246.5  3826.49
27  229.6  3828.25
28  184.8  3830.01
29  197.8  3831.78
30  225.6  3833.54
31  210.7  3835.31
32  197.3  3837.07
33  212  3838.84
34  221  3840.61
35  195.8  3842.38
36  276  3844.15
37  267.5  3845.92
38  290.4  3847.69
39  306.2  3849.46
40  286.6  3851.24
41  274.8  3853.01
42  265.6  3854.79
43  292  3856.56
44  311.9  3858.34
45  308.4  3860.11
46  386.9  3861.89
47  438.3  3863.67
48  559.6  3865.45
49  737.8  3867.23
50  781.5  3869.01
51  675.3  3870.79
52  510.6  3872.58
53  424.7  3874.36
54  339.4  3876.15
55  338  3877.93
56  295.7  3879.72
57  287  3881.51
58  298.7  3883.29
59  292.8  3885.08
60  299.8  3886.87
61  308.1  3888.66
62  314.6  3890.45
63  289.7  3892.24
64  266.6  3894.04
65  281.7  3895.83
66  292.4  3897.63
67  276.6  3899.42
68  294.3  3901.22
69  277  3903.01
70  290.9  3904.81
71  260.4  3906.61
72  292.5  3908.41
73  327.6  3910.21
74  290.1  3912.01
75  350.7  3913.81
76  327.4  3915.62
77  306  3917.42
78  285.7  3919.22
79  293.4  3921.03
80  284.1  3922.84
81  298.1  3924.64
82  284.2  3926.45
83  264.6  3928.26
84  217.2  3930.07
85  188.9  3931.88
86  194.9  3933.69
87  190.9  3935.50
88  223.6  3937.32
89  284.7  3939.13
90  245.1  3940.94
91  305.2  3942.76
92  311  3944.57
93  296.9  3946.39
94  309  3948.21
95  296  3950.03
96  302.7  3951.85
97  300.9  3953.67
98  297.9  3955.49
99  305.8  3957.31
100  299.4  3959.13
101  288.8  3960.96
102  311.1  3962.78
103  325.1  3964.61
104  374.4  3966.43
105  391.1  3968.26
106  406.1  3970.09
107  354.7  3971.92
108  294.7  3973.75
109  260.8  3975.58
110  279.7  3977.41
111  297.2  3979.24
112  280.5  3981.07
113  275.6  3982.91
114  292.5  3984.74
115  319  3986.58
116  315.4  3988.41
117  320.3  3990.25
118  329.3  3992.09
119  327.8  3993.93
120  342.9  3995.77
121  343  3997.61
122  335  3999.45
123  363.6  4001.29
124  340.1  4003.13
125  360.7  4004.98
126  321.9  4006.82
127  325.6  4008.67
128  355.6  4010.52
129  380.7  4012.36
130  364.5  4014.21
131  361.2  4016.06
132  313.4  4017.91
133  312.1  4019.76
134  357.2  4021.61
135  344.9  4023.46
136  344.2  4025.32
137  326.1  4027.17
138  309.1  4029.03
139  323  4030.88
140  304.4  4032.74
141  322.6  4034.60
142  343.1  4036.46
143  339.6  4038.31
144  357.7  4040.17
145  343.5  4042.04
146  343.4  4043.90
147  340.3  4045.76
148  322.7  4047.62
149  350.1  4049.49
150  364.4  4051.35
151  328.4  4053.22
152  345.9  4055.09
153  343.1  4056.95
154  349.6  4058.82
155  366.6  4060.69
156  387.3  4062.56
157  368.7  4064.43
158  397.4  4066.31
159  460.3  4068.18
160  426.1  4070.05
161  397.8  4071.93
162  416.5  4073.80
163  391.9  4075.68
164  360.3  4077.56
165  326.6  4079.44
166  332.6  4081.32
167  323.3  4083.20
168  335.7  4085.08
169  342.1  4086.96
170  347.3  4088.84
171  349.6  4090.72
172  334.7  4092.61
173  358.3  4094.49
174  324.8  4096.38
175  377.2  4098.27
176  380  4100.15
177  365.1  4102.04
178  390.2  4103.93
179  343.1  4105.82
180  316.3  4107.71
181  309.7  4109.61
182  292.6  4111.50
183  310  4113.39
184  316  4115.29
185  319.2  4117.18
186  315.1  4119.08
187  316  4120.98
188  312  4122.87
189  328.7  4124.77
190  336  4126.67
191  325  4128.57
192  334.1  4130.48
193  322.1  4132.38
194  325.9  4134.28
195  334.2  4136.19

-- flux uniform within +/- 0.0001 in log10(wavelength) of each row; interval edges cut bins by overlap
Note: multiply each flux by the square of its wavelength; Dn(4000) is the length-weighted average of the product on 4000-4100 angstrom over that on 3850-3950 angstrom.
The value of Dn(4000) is 1.17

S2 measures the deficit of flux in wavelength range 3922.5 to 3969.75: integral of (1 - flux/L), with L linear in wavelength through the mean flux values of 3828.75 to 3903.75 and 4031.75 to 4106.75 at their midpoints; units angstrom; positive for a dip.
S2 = 7.52 angstrom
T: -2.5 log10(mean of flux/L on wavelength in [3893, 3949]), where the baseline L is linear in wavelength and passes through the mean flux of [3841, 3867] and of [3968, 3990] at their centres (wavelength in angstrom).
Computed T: 0.15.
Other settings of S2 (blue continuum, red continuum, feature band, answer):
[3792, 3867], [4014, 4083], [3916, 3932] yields 1.71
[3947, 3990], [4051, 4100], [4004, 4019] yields -0.66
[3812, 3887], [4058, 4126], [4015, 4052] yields 0.94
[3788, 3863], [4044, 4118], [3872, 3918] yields -4.44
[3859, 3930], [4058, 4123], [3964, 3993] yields 2.63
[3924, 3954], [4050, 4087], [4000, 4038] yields -1.19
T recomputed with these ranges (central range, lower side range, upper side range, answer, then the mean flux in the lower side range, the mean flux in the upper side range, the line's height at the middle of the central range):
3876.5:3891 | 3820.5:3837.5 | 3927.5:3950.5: -0.25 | 231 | 255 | 243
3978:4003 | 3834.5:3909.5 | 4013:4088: 0.09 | 334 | 352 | 346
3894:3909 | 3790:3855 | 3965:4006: 0.02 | 251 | 327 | 288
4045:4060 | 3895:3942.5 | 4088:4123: -0.08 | 274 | 336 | 319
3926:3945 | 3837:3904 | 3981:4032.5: 0.35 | 343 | 332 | 338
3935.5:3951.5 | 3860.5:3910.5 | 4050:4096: 0.30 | 372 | 364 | 370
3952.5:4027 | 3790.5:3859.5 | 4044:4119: -0.03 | 254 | 354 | 318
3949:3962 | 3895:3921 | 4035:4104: 0.06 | 297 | 360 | 315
